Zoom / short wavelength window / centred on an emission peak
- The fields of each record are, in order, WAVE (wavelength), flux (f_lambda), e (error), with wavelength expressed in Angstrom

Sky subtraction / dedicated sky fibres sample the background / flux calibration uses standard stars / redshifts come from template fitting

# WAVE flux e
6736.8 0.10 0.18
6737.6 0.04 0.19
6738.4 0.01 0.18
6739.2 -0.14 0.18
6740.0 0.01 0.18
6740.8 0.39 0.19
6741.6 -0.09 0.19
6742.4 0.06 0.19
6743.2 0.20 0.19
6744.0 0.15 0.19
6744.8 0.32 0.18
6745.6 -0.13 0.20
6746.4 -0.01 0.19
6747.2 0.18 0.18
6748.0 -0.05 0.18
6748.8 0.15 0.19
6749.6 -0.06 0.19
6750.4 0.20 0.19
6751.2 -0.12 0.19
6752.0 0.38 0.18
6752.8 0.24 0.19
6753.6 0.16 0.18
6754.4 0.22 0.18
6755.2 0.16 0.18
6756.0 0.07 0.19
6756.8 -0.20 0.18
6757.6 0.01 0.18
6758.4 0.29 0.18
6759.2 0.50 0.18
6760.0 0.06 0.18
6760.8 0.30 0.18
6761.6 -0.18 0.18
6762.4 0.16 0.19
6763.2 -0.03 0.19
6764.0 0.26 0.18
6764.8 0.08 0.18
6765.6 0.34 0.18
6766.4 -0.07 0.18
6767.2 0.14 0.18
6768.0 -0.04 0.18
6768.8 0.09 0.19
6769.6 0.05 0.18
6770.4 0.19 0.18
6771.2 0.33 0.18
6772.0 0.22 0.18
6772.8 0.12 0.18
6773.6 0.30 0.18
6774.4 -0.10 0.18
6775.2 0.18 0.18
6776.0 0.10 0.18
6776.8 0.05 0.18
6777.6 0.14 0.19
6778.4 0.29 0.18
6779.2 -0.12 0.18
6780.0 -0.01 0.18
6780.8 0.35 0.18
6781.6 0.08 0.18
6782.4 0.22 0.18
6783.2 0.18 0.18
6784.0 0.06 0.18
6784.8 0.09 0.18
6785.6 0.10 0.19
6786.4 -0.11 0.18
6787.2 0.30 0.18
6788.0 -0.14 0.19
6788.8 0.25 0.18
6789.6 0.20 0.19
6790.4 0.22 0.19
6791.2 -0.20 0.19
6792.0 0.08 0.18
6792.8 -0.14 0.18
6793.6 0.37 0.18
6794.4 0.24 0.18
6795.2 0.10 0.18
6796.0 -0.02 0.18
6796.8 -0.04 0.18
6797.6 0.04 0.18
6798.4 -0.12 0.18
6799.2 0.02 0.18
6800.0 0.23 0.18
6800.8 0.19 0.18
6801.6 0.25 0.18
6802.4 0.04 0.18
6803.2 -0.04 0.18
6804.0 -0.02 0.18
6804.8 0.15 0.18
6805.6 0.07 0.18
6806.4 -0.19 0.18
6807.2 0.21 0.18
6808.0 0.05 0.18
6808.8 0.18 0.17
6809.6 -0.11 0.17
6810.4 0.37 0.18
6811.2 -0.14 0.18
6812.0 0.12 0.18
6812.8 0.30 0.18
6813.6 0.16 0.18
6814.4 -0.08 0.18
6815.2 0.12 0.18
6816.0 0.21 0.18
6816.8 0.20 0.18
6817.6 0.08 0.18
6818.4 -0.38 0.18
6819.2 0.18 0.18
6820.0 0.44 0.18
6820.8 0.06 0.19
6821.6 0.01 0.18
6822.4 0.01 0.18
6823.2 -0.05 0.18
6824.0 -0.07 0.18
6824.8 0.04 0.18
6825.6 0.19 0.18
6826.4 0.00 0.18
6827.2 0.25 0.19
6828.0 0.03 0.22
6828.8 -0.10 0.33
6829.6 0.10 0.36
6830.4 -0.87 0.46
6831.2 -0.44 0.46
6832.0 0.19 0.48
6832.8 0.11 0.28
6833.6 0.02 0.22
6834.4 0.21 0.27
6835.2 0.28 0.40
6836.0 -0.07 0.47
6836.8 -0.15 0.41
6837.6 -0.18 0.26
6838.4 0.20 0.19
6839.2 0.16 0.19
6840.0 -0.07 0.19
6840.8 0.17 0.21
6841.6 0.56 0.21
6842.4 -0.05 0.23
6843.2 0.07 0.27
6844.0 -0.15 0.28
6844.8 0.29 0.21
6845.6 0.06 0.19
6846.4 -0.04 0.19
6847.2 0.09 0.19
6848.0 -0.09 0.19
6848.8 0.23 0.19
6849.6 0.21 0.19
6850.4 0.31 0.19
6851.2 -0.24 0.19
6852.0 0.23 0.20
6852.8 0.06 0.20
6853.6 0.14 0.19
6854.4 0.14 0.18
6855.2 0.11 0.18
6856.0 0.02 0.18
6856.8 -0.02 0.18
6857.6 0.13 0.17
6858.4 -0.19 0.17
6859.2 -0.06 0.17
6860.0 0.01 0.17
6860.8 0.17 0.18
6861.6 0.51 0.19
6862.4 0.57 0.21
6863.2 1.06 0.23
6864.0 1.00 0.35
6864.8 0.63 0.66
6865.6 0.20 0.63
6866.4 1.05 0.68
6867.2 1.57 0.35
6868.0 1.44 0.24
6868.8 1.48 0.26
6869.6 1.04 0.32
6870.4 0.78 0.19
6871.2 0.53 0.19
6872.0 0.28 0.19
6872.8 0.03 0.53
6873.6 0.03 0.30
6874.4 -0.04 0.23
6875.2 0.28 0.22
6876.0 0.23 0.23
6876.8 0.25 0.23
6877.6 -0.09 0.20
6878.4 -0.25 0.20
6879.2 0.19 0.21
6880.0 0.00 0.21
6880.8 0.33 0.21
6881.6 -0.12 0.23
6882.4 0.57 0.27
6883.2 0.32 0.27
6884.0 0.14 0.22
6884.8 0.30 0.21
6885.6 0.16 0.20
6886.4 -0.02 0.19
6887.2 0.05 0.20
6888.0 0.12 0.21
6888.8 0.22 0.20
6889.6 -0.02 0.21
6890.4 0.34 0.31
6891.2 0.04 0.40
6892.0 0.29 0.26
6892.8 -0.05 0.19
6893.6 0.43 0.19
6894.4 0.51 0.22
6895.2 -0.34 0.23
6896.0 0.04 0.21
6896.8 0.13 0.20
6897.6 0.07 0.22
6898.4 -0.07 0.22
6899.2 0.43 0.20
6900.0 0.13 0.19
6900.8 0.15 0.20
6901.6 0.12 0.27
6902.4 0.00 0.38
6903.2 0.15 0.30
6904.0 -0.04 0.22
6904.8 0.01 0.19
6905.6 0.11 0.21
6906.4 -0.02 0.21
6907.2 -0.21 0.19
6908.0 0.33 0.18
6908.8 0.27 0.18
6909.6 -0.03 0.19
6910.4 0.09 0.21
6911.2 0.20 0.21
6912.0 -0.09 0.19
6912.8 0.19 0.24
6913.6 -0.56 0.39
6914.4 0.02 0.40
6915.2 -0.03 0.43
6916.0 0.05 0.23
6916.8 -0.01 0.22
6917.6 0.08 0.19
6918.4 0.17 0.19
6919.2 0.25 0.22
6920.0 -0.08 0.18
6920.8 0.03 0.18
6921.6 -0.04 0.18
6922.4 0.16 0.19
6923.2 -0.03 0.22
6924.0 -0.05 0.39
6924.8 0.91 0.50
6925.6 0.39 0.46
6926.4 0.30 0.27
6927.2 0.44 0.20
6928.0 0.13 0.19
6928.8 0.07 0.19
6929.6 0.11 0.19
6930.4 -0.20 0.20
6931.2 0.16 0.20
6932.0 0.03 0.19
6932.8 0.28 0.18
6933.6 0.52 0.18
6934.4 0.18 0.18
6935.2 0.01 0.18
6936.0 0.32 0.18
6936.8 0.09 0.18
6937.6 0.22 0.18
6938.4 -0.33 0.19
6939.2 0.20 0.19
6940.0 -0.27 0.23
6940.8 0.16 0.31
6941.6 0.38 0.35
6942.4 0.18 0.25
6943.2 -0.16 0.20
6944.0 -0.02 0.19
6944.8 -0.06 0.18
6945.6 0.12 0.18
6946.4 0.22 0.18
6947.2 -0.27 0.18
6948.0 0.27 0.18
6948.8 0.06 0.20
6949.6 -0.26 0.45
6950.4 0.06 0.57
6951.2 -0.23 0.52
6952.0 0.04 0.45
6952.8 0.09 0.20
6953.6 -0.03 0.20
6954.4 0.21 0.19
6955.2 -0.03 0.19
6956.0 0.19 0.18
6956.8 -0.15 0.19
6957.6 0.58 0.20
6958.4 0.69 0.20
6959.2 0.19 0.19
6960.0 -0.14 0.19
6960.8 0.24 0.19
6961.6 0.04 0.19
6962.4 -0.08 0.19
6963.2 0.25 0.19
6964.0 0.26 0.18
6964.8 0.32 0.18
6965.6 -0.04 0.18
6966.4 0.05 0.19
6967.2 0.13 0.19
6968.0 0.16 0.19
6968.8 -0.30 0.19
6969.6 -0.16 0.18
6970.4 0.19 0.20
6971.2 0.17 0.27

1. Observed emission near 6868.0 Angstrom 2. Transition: [O II]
